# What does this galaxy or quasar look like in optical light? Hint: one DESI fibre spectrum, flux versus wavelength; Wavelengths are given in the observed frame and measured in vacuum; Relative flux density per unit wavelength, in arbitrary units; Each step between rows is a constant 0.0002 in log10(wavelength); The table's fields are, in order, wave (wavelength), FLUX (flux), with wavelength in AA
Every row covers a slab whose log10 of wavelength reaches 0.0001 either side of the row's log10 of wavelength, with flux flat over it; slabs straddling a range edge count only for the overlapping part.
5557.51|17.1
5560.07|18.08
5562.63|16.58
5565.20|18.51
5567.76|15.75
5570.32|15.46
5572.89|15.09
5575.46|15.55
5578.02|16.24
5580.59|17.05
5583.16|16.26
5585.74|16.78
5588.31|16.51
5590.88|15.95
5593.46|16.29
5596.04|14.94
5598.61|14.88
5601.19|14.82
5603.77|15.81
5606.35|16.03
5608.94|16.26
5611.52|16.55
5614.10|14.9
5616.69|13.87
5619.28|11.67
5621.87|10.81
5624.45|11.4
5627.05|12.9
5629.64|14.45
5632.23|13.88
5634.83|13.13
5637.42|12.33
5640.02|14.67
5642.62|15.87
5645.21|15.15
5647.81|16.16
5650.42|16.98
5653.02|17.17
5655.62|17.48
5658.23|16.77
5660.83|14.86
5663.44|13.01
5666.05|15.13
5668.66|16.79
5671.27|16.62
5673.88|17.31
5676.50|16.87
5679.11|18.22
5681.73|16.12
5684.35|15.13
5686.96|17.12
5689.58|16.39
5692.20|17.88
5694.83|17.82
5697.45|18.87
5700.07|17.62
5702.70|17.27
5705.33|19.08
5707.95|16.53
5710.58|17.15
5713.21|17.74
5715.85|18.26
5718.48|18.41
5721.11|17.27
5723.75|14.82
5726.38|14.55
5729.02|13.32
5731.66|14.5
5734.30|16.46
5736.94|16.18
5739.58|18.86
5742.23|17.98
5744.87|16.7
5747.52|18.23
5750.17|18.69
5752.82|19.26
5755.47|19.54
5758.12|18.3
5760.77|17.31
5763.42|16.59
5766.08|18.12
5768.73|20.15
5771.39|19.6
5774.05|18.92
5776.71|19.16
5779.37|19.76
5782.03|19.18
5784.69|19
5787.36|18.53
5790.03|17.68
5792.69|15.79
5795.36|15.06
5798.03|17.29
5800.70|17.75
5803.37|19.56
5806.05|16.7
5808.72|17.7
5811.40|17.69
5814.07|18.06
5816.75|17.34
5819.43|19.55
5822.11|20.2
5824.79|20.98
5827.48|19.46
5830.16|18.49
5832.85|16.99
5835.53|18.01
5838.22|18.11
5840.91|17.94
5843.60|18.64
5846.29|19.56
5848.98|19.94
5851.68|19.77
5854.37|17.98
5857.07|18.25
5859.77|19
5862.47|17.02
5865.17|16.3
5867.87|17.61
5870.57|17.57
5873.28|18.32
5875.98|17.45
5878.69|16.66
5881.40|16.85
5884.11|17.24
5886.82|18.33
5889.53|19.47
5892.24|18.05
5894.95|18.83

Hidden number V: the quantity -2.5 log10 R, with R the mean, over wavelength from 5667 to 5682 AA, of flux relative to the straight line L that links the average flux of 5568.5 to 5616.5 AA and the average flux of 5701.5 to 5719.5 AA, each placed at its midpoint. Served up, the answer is 0.01 mag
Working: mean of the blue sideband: 15.8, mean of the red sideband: 17.8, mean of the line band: 17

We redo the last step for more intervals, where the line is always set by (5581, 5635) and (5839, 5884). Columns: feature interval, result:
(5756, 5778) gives -0.11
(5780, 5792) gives -0.09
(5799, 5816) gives -0.03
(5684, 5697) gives -0.09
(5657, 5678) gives -0.03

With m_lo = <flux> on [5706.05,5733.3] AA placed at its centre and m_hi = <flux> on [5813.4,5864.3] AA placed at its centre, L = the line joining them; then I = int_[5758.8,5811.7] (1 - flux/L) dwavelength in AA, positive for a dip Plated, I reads -1.43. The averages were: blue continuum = 16.3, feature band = 18.1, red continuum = 18.7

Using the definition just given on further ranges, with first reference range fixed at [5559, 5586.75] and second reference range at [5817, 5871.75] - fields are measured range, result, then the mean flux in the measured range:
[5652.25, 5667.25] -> 1.3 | 15.7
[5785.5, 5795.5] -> 0.6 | 17.1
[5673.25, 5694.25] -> 0.5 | 16.9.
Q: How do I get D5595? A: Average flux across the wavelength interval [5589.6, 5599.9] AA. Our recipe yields 15.5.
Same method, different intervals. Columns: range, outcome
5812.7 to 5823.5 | 18.8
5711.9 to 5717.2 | 18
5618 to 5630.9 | 12.2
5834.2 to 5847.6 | 18.4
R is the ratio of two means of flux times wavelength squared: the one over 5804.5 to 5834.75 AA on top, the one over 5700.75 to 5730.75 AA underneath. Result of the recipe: 1.14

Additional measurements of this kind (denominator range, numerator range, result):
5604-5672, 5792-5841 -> 1.30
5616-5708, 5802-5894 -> 1.24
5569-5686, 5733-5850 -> 1.26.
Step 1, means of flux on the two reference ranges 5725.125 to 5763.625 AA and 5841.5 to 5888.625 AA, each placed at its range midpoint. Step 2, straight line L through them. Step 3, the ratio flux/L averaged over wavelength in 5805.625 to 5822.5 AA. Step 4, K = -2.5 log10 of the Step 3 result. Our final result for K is -0.03 mag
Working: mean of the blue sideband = 17.1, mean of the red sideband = 18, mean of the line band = 18.1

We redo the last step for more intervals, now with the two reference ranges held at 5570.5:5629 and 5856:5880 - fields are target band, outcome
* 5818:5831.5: -0.151 mag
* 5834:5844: -0.050 mag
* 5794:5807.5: -0.022 mag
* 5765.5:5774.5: -0.162 mag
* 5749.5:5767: -0.108 mag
